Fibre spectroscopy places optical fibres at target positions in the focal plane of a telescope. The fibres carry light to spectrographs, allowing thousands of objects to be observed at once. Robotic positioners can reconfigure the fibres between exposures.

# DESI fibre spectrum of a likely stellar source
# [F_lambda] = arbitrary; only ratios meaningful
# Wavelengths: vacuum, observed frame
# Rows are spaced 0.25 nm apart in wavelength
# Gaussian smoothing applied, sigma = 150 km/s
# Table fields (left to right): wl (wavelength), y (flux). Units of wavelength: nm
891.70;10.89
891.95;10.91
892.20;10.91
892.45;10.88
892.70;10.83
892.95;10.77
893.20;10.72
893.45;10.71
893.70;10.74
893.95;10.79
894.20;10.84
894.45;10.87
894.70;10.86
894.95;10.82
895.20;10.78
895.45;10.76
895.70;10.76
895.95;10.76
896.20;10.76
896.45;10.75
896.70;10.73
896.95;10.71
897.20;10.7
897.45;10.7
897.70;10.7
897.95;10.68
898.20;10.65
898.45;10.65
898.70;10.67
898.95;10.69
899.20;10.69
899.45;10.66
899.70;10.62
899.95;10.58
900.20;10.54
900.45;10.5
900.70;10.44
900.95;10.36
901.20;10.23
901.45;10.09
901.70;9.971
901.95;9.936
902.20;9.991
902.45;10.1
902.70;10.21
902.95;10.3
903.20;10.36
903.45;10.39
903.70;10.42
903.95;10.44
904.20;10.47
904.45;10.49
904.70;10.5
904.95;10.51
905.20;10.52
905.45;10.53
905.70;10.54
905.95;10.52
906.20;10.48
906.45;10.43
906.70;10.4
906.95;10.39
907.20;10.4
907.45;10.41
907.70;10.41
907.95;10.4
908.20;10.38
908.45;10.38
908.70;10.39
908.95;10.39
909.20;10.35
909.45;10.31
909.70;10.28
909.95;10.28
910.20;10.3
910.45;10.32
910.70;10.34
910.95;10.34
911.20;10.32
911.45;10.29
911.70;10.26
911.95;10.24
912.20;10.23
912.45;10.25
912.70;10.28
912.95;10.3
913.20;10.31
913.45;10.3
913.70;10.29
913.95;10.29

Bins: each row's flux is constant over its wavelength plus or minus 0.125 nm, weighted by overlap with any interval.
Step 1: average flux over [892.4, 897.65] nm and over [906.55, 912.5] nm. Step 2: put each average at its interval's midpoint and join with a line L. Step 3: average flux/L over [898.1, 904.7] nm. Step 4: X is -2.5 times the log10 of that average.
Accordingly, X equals 0.02 mag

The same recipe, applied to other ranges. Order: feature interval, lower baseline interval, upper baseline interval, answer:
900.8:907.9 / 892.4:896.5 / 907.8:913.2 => 0.02 mag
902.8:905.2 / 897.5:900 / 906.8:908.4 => 0.01 mag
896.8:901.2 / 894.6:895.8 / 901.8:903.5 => -0.01 mag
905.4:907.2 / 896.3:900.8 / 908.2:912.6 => 0.00 mag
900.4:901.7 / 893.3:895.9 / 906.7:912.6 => 0.03 mag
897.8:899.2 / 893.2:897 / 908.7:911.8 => 0.00 mag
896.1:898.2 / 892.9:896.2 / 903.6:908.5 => 0.00 mag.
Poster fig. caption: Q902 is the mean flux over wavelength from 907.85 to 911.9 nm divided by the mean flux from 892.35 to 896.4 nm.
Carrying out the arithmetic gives 0.96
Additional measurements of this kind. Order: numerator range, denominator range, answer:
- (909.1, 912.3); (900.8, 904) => 1.01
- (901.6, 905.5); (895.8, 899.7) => 0.96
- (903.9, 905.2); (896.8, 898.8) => 0.98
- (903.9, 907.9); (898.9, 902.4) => 1.01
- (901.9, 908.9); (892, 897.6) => 0.96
